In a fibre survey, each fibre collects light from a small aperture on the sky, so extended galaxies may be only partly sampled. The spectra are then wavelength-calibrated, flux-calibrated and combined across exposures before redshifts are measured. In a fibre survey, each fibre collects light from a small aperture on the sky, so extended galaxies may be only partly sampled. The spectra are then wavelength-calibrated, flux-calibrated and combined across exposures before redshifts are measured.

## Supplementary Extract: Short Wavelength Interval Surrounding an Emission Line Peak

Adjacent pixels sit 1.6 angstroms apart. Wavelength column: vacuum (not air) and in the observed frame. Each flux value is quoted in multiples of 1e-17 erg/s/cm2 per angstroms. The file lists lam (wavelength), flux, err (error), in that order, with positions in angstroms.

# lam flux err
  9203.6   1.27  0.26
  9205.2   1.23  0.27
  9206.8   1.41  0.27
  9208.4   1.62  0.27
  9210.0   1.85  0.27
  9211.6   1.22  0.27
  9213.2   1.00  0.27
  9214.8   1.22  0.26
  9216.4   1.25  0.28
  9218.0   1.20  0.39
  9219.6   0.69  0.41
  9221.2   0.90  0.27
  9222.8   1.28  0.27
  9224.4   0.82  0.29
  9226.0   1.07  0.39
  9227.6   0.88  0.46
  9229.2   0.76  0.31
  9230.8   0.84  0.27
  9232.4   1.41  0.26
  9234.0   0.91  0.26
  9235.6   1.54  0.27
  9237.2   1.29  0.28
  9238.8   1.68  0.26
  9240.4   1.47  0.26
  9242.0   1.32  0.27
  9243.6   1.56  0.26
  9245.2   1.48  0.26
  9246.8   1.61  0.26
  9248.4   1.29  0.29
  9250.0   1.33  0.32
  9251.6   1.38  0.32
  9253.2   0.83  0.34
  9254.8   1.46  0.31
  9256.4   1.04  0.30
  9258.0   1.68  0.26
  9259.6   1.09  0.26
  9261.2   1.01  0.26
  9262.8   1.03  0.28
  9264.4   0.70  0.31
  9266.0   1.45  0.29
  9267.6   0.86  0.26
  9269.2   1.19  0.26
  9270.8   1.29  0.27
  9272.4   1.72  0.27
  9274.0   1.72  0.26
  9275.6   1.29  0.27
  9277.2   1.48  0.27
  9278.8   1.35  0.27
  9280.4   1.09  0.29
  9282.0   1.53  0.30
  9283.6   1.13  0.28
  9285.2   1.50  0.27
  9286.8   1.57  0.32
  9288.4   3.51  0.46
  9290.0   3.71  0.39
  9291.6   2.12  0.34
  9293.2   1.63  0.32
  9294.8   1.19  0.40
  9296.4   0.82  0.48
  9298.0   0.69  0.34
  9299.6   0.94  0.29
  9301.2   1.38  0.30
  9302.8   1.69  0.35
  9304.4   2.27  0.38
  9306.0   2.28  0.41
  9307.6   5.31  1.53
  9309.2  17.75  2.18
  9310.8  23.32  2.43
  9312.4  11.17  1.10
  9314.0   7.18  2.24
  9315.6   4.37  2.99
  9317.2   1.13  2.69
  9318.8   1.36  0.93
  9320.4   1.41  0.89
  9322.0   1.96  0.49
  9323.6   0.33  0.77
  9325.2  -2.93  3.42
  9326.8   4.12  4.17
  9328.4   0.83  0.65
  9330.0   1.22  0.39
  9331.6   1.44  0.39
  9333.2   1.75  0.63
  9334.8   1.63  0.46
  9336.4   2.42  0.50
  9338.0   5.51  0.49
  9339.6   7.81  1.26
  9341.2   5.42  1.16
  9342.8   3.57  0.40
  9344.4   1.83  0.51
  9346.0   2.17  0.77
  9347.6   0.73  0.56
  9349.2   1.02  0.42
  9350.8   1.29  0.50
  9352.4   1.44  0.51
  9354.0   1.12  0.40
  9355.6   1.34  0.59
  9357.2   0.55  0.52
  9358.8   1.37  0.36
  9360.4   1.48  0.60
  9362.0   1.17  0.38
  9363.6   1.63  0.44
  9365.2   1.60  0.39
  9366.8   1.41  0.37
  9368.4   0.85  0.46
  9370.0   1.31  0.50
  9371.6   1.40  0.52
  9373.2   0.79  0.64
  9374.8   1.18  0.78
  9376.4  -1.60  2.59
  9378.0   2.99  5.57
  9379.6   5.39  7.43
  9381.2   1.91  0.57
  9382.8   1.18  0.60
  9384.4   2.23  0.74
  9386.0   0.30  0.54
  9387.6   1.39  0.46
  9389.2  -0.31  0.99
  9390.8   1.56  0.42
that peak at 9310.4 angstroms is H-alpha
